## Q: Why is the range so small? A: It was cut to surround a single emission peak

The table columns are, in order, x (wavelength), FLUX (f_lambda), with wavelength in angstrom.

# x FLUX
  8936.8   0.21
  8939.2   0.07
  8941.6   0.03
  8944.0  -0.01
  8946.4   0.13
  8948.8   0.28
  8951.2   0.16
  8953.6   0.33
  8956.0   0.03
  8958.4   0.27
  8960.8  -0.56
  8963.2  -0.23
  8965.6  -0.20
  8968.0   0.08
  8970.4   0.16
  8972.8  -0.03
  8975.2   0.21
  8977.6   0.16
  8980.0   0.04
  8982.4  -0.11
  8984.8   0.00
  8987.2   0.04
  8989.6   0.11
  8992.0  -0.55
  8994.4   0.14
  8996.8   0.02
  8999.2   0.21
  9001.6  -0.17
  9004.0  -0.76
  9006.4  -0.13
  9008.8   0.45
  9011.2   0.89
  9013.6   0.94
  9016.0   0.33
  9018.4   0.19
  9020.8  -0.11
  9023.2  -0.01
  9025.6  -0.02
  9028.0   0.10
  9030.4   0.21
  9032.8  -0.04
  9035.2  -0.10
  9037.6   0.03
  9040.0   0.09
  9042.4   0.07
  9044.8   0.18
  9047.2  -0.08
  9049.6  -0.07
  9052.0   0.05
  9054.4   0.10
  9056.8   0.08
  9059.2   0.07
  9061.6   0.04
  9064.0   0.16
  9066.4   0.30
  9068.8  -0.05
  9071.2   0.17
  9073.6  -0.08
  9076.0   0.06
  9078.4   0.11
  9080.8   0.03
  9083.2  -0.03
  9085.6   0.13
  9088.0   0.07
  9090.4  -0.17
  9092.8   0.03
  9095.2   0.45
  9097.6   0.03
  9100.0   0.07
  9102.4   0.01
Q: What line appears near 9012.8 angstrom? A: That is [O III] 5007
